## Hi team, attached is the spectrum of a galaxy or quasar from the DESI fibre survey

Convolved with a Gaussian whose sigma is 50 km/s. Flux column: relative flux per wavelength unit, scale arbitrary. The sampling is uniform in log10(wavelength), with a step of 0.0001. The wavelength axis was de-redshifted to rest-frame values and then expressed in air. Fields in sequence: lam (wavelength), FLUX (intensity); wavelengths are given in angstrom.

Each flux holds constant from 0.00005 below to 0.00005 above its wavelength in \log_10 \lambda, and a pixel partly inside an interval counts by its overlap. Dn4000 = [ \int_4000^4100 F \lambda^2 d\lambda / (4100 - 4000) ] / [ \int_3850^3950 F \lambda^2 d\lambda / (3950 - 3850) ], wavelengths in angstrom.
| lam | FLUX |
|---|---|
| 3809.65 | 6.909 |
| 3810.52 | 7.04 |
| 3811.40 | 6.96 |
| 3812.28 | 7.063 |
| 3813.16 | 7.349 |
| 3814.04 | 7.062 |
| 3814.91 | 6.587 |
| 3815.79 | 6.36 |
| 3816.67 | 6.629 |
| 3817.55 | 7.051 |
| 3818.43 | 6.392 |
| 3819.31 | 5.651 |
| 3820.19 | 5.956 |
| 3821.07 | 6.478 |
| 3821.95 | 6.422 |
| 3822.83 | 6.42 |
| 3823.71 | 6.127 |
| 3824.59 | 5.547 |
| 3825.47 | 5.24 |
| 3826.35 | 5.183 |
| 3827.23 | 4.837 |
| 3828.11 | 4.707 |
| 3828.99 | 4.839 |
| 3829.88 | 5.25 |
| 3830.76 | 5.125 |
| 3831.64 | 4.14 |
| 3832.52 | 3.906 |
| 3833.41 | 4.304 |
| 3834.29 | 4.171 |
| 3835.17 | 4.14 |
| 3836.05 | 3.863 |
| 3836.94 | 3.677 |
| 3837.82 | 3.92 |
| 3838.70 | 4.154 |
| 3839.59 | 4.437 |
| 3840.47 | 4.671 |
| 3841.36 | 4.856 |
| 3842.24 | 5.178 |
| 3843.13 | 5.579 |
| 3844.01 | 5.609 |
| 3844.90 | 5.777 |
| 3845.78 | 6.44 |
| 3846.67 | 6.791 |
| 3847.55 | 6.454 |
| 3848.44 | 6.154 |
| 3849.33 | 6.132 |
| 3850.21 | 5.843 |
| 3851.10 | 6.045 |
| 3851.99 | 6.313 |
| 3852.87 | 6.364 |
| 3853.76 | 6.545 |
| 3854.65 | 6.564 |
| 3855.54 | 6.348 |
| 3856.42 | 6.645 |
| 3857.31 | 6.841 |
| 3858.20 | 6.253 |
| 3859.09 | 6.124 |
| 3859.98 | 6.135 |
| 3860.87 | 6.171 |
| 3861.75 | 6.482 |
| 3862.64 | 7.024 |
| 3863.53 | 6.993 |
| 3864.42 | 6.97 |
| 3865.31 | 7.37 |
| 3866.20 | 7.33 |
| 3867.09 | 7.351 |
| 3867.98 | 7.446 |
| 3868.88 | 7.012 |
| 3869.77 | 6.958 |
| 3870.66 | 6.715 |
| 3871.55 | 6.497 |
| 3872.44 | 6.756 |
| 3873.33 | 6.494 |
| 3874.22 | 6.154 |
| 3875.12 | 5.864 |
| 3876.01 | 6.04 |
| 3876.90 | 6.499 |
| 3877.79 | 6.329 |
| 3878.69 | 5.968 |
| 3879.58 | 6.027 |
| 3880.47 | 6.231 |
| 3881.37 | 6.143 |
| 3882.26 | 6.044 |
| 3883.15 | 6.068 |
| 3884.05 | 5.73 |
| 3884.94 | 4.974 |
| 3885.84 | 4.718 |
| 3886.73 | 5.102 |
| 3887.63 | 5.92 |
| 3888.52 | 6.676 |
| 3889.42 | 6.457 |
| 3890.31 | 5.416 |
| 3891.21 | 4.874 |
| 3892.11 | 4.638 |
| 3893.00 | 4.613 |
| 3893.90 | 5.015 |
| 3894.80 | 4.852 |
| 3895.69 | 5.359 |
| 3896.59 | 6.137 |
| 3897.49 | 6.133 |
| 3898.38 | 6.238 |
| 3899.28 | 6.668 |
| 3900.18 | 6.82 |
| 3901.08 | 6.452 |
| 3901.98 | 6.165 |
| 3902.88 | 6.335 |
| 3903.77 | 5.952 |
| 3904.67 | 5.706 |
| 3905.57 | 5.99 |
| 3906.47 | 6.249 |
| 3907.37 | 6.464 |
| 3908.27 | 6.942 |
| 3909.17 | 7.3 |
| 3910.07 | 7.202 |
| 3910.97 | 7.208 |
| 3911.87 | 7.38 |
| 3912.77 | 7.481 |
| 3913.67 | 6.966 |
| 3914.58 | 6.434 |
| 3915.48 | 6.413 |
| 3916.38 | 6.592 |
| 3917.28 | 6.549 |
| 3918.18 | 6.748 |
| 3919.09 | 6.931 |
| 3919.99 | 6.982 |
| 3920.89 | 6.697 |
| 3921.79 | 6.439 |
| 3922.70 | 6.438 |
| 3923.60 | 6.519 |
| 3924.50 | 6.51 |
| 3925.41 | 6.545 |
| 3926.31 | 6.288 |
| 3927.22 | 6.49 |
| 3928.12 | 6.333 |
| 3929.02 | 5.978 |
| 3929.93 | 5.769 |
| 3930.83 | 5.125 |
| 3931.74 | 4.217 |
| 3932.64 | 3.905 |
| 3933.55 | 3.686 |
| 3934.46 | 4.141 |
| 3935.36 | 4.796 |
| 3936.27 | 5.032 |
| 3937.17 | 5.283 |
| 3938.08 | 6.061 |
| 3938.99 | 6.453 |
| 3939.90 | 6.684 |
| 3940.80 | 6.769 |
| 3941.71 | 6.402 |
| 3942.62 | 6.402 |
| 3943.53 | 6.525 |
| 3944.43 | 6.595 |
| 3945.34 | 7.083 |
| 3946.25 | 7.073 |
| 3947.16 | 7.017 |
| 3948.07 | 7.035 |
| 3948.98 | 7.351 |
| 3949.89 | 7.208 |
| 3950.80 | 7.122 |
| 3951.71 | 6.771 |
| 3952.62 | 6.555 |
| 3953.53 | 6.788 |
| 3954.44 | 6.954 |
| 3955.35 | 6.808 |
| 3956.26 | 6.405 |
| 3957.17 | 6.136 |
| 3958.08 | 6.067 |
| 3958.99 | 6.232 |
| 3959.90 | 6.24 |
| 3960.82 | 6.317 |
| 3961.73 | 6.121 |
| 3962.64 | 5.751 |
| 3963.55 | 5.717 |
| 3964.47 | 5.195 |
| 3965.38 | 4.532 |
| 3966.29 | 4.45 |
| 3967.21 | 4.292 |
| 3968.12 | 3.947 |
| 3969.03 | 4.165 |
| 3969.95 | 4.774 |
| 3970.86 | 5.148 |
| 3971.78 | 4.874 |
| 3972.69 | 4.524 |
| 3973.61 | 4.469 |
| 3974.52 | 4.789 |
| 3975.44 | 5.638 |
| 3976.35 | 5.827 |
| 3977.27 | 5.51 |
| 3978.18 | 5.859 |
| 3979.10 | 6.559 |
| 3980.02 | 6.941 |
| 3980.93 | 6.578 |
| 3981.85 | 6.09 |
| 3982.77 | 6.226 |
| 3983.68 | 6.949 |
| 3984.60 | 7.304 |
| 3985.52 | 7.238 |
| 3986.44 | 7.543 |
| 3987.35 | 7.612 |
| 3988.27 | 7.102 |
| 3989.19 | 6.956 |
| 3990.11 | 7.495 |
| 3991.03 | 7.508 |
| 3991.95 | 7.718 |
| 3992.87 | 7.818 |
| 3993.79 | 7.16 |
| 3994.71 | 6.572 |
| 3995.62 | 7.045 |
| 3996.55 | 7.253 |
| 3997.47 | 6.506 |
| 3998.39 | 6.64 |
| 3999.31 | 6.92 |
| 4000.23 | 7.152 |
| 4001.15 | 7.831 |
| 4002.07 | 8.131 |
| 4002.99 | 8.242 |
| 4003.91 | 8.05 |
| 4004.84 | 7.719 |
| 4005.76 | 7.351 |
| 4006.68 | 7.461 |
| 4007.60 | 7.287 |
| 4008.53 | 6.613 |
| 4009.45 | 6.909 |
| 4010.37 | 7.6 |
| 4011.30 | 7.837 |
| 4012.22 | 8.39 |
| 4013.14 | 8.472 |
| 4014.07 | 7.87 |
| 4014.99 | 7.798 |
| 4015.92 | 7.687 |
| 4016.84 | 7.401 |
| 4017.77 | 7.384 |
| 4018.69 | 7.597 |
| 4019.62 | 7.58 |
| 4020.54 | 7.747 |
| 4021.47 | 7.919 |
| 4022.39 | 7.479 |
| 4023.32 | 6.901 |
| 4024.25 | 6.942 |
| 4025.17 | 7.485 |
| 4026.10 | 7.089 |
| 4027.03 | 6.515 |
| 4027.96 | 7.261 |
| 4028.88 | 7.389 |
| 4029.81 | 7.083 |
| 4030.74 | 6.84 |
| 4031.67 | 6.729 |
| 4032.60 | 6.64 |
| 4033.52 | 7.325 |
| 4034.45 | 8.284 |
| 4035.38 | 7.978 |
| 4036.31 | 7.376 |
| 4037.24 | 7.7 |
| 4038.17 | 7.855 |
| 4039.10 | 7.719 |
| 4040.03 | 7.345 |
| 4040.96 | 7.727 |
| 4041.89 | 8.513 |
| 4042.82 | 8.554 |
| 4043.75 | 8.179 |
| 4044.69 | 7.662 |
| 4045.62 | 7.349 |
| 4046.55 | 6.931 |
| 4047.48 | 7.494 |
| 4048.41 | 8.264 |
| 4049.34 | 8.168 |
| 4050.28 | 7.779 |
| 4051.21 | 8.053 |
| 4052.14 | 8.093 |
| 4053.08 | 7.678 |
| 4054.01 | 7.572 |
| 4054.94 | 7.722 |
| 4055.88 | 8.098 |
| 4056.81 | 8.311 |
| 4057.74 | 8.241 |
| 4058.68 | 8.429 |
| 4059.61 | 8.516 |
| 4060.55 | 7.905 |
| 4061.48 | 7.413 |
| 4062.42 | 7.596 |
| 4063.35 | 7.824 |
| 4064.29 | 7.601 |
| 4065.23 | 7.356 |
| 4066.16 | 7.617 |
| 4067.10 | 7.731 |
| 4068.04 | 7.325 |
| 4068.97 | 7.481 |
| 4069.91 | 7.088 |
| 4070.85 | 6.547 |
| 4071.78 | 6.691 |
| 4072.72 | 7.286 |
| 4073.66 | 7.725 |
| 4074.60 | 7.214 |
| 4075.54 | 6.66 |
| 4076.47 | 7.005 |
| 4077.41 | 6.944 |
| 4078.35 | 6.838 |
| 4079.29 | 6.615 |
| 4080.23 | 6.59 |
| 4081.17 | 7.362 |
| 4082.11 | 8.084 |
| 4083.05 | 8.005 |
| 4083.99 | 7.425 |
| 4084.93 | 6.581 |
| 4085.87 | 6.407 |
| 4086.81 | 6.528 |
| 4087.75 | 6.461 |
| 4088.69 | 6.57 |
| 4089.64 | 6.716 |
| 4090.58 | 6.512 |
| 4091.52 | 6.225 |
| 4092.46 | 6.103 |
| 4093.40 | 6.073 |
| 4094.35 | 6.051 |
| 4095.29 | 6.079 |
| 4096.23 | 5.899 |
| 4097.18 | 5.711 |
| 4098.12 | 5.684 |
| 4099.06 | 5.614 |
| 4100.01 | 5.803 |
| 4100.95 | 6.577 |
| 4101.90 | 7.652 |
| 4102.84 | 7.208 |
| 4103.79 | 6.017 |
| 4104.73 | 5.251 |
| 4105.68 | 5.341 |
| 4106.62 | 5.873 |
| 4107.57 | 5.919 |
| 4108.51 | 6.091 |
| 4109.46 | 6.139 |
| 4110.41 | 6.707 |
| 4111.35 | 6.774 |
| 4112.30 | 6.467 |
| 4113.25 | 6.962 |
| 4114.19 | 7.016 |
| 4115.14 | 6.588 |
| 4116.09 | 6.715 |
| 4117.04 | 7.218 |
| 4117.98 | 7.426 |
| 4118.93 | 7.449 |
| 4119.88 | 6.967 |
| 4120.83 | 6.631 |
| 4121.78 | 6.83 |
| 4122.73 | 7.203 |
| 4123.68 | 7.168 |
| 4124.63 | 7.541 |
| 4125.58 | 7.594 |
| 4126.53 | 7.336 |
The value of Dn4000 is 1.27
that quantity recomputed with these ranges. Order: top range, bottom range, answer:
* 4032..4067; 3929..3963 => 1.34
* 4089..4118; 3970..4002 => 1.02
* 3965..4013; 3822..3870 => 1.23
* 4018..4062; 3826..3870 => 1.47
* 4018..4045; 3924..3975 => 1.34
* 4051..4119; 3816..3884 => 1.32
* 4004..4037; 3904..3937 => 1.27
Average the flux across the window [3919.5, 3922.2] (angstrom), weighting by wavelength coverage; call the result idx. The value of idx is 6.73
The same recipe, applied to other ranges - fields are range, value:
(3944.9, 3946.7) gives 7.07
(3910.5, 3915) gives 7.09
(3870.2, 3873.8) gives 6.63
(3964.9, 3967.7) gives 4.43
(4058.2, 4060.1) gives 8.44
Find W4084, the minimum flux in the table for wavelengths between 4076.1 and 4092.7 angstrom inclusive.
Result 6.103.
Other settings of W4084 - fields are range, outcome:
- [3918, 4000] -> 3.686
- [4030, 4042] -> 6.64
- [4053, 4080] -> 6.547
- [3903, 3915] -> 5.706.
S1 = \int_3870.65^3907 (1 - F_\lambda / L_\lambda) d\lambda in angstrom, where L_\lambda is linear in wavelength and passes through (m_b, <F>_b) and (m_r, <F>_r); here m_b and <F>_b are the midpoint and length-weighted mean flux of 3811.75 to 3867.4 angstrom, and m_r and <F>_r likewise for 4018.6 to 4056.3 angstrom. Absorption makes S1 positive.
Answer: 2.1 angstrom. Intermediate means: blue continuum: 5.85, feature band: 5.92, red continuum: 7.57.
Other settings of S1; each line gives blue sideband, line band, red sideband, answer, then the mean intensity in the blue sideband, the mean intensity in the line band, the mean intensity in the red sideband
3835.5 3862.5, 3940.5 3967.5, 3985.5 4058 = 1.9 angstrom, 5.76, 6.34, 7.54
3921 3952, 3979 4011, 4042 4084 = -1.9 angstrom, 6.12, 7.21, 7.59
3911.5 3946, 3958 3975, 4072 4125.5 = 3.1 angstrom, 6.15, 5.11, 6.66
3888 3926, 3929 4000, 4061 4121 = 3.5 angstrom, 6.32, 6.14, 6.75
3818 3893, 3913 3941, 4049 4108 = 0.9 angstrom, 5.83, 6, 7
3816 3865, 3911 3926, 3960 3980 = -3.7 angstrom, 5.68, 6.74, 5.22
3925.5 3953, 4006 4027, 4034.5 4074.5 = -0.9 angstrom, 6.08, 7.5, 7.73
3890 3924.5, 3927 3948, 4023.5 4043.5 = 2.4 angstrom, 6.3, 5.83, 7.45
